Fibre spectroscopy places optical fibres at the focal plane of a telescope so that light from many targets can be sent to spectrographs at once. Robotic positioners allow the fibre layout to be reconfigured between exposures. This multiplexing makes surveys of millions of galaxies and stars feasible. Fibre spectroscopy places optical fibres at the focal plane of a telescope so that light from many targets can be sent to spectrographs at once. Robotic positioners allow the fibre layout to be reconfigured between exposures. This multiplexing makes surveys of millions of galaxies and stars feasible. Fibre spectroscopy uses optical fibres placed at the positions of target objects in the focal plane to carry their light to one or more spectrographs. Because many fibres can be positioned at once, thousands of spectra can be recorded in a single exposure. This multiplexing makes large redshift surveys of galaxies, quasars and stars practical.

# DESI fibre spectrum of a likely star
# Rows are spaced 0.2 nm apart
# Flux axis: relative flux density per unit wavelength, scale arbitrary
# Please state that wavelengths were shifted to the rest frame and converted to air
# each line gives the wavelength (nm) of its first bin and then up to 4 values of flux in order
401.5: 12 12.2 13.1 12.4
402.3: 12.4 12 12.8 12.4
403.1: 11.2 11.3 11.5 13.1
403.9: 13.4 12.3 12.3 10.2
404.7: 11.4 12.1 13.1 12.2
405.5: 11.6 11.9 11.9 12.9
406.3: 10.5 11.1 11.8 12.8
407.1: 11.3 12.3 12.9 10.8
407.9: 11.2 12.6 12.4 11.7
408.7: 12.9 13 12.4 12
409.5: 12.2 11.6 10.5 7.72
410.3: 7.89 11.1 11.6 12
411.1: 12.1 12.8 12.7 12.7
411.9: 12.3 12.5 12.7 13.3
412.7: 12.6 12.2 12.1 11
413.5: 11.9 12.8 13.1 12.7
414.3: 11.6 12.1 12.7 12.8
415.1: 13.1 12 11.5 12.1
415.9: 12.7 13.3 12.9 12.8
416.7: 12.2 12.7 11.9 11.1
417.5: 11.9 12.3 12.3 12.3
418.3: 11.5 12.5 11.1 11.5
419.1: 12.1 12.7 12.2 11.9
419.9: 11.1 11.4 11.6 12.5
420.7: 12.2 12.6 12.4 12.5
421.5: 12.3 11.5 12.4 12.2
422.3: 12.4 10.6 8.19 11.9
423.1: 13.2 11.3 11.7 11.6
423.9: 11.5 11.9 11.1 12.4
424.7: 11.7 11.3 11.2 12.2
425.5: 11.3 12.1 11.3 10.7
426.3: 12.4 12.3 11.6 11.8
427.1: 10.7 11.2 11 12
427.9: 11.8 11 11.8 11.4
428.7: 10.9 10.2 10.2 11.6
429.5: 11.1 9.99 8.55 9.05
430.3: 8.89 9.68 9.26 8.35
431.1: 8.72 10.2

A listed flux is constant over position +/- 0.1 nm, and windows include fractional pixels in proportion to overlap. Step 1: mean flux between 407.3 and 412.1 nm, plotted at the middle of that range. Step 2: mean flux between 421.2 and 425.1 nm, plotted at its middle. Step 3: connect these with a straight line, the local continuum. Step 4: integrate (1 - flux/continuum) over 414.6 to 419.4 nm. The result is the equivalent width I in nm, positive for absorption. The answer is -0.23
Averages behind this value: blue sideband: 11.7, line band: 12.2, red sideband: 11.7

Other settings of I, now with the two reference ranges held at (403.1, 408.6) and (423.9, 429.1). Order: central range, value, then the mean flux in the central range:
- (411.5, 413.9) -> -0.130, 12.4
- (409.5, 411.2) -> 0.168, 10.7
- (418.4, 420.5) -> -0.039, 11.8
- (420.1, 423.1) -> -0.068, 11.8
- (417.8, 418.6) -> -0.034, 12.2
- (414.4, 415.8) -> -0.072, 12.3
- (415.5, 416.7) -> -0.093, 12.6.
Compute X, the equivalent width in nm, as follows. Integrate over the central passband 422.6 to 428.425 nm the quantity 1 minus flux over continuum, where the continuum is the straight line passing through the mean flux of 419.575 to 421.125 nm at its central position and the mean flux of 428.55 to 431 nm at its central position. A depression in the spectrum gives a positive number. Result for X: -0.40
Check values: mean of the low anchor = 11.9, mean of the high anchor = 9.85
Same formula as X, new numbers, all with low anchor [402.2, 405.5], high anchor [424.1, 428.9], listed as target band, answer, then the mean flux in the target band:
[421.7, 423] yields 0.036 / 11.3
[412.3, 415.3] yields -0.149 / 12.4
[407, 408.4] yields 0.007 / 11.9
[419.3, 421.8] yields -0.082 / 12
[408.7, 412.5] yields 0.059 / 11.7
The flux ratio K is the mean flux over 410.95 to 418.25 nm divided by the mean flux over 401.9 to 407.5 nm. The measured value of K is 1.03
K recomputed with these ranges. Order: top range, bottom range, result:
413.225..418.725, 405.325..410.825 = 1.06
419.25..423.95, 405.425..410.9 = 1.02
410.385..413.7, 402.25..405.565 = 1.01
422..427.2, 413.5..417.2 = 0.93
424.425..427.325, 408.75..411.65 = 1.01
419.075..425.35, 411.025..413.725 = 0.95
